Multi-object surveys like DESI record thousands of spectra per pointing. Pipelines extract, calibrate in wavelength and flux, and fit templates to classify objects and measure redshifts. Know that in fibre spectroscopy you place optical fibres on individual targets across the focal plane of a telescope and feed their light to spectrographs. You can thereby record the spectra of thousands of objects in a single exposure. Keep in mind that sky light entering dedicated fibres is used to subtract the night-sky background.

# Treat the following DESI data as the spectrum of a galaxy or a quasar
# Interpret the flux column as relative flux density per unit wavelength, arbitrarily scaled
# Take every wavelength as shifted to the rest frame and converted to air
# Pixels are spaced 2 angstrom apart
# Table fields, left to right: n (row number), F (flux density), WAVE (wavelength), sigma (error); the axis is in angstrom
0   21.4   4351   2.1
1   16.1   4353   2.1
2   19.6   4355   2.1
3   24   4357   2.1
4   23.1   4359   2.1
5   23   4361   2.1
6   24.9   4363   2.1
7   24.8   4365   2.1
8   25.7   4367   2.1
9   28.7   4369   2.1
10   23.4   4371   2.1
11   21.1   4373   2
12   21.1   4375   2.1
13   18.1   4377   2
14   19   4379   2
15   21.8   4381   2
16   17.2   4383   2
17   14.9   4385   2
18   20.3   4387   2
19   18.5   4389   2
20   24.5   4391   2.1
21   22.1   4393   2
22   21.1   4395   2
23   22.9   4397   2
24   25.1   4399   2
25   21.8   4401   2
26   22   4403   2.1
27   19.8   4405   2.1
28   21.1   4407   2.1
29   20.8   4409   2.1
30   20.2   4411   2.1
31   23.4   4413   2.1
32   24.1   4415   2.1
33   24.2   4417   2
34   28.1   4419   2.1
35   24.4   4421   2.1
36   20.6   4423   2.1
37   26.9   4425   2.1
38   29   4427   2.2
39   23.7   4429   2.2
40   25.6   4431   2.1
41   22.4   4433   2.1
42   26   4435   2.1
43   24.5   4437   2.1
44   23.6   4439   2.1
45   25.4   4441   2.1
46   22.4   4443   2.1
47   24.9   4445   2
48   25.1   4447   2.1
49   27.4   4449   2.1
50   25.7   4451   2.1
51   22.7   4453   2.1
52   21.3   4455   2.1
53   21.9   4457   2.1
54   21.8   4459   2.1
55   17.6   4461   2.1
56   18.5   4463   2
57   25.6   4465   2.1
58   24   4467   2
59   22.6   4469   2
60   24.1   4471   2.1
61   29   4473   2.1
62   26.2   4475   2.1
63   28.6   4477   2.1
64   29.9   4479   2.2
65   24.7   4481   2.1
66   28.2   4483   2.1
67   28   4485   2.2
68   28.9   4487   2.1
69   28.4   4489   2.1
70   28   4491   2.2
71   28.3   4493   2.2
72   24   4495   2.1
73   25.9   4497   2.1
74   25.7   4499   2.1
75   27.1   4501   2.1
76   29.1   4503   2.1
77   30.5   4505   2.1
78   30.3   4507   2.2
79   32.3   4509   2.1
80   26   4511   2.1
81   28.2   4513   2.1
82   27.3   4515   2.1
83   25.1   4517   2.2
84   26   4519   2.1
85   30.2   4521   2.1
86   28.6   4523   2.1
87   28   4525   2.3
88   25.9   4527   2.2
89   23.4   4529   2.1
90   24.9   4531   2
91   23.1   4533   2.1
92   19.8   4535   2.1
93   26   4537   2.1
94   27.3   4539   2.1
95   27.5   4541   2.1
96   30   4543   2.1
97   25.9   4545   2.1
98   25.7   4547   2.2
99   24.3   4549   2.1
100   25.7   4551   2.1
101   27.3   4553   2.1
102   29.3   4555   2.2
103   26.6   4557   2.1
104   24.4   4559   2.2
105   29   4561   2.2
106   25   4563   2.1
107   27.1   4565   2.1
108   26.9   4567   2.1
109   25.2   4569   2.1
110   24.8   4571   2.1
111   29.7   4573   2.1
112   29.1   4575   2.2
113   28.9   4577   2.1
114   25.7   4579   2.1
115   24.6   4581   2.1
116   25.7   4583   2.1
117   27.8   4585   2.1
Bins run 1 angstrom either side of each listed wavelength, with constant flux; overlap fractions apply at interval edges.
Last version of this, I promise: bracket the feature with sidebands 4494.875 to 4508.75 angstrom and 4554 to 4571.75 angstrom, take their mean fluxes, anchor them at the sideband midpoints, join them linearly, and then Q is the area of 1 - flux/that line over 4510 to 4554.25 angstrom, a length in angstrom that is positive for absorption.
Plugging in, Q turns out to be 1.70 angstrom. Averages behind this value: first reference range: 28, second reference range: 26.5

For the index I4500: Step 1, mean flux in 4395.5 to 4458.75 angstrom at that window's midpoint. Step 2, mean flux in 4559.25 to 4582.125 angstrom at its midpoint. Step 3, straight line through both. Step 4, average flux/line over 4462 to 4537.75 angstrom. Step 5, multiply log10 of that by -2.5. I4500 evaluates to -0.05 mag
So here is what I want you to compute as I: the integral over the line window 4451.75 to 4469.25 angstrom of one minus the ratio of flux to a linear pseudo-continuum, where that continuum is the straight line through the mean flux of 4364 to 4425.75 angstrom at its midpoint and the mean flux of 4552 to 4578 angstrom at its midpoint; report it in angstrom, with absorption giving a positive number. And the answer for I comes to 1.7 angstrom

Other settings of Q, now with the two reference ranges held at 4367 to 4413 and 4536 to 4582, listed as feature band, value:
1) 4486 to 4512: -3.3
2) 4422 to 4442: -1.9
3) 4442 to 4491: -2.4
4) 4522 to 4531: -0.2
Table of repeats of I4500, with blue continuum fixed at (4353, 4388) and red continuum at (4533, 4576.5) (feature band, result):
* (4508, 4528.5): -0.088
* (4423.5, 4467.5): -0.013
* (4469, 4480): -0.116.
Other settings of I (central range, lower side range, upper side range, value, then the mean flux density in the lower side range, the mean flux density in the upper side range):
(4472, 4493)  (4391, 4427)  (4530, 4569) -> -2.86 angstrom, 23.1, 26.1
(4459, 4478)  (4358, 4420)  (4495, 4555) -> 0.75 angstrom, 22.2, 26.8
